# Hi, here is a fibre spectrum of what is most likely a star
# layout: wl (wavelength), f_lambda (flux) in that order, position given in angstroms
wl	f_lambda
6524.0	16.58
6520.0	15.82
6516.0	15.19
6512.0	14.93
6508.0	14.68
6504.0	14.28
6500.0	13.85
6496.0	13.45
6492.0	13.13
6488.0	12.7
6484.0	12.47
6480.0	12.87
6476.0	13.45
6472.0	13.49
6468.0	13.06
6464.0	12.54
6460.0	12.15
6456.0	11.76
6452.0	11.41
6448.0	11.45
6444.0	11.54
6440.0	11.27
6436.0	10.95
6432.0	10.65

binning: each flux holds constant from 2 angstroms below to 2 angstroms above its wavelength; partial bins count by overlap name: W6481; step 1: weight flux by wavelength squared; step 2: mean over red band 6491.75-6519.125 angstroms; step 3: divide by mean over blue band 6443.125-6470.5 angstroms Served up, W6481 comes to 1.21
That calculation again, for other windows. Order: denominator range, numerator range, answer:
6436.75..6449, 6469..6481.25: 1.18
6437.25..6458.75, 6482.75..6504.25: 1.17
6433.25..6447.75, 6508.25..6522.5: 1.39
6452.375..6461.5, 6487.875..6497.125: 1.12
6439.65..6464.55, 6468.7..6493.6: 1.12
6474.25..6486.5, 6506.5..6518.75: 1.17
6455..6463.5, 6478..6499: 1.08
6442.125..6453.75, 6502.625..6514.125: 1.30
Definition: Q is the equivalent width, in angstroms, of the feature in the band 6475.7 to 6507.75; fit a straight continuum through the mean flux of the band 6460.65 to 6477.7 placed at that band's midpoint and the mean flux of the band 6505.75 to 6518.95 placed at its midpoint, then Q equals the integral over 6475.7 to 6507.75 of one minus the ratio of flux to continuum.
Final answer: 1.6 angstroms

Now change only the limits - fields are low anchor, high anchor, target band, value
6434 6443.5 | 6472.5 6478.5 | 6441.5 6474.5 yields 0.5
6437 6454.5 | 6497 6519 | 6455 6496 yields 0.3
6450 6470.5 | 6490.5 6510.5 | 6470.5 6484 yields -0.2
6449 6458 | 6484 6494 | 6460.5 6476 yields -1.2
